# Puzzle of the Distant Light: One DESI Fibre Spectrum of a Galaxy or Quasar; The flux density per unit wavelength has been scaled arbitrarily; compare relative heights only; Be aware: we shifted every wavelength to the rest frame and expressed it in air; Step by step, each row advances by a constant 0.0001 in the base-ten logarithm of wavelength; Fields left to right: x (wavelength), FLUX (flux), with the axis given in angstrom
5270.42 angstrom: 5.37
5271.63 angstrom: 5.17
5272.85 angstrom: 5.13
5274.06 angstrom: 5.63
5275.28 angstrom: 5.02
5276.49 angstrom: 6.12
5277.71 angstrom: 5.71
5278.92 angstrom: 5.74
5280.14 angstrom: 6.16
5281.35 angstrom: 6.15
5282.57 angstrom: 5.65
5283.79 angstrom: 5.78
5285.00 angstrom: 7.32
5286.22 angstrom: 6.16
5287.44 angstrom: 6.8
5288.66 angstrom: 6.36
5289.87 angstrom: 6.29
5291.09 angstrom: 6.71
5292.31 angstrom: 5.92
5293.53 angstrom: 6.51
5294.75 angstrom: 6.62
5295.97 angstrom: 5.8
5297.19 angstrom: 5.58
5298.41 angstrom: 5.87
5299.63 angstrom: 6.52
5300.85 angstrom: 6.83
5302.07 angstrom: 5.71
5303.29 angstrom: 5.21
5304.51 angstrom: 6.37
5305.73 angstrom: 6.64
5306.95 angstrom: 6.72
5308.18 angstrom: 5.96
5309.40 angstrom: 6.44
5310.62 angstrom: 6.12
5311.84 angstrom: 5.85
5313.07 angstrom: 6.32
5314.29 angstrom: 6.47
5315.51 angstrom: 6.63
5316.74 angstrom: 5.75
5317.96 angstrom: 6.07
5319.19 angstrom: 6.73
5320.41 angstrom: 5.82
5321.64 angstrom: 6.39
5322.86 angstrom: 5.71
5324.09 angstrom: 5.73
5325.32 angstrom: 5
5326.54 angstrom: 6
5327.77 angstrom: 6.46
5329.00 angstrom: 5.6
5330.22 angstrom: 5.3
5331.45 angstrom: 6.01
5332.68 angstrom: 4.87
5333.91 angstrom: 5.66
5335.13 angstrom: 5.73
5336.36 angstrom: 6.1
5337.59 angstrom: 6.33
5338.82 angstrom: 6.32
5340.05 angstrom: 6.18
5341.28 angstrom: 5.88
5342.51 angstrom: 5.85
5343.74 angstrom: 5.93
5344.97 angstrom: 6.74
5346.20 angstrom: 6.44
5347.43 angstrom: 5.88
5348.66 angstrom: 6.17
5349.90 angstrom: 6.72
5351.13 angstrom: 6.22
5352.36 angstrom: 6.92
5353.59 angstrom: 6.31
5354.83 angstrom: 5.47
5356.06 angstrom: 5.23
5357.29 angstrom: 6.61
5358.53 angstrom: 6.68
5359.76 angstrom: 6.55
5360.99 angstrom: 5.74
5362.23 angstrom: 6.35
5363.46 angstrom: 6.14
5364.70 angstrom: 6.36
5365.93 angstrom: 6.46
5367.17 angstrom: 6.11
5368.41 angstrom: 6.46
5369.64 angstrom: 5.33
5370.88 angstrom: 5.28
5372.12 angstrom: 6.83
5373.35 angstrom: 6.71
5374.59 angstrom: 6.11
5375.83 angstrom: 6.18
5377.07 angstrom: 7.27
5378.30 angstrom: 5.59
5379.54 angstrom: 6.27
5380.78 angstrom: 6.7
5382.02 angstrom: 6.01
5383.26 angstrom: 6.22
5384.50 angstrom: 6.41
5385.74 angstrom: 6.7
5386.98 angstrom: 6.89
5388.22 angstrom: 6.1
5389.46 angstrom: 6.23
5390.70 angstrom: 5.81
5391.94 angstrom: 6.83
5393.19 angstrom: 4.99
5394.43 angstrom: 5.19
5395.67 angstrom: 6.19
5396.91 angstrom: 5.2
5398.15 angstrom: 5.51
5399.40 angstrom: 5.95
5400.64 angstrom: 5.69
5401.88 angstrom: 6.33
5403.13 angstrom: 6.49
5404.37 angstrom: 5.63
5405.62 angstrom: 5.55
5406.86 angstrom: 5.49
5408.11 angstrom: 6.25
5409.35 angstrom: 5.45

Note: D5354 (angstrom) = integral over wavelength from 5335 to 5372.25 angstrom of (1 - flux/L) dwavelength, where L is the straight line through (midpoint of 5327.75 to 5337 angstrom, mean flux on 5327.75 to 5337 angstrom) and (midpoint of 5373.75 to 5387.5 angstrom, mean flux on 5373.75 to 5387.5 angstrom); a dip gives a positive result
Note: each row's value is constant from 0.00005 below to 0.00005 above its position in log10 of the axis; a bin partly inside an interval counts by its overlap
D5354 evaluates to -1.14 angstrom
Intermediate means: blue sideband 5.67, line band 6.17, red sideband 6.4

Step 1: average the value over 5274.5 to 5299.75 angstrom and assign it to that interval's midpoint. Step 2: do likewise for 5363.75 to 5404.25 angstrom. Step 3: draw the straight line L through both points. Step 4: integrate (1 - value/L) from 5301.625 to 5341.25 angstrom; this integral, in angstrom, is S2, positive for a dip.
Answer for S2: 0.8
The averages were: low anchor 6.12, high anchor 6.13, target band 6.01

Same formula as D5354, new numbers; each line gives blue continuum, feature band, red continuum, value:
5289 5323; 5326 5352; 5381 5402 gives 0.5 angstrom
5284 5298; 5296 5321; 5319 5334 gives -0.5 angstrom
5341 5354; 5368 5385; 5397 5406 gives -0.5 angstrom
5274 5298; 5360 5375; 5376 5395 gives 0.1 angstrom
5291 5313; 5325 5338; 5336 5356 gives 0.9 angstrom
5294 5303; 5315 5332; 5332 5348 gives 0.3 angstrom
